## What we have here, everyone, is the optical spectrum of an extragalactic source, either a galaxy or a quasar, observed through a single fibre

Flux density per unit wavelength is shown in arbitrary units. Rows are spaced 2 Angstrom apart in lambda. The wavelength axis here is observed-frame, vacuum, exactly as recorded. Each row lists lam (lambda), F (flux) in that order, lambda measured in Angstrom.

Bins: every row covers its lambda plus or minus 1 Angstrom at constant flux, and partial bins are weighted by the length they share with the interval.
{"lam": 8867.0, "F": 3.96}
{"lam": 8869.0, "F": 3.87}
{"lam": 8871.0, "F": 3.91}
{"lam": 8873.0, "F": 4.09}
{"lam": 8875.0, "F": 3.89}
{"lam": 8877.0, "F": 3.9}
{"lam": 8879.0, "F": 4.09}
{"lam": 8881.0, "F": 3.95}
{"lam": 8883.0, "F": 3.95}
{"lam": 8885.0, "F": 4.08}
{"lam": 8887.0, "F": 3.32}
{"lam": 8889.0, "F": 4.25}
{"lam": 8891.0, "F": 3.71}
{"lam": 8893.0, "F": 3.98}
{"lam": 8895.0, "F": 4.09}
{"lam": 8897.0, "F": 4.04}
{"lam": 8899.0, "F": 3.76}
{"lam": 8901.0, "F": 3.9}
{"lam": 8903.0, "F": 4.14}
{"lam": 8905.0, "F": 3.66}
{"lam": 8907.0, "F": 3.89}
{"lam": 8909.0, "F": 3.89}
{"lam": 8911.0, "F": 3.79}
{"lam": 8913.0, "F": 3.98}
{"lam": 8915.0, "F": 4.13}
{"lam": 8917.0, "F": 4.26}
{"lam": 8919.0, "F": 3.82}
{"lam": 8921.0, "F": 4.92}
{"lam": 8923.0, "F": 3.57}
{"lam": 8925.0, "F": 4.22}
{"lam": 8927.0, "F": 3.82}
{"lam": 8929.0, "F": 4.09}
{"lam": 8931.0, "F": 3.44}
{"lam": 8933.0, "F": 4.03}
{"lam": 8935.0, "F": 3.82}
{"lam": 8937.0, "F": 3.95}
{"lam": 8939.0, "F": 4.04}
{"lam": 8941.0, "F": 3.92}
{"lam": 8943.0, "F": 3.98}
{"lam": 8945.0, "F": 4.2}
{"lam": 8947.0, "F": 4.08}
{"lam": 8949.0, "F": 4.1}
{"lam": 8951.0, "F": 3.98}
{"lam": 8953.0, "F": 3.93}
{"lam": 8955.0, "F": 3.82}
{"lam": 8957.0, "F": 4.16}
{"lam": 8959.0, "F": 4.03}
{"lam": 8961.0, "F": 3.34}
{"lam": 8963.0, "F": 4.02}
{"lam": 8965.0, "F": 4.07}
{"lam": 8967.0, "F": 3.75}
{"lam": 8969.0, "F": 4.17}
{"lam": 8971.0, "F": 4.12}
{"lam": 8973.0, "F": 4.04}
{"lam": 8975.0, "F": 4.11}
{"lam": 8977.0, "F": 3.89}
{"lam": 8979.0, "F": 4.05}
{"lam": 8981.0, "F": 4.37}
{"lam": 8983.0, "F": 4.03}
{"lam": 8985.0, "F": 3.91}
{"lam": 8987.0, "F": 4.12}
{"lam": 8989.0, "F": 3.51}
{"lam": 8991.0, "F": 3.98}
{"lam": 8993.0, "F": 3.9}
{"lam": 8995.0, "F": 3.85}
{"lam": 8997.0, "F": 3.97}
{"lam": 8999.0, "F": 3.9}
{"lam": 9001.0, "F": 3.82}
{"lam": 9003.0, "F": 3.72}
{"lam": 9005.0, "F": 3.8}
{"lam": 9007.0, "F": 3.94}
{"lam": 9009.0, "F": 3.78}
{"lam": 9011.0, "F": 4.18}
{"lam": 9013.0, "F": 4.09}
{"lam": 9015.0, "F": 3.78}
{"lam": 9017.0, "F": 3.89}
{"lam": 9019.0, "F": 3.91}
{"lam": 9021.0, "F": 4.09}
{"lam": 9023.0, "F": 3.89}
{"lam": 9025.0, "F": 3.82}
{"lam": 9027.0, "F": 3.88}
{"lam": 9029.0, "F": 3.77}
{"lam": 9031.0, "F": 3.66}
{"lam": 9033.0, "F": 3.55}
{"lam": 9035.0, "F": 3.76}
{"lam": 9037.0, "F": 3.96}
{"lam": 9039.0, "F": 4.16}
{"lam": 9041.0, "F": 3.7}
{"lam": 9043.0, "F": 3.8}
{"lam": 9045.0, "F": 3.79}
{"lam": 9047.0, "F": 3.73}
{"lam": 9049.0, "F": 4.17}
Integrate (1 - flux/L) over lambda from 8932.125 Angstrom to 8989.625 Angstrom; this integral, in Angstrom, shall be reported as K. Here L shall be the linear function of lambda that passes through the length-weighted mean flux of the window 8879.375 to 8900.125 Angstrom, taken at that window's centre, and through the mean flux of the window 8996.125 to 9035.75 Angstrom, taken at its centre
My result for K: -1.50 Angstrom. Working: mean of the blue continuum 3.92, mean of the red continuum 3.86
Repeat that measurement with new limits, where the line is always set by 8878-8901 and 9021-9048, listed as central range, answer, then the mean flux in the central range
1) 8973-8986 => -0.7 Angstrom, 4.06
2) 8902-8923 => -0.6 Angstrom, 4.03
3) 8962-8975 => -0.6 Angstrom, 4.03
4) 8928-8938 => 0.1 Angstrom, 3.87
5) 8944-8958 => -0.6 Angstrom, 4.04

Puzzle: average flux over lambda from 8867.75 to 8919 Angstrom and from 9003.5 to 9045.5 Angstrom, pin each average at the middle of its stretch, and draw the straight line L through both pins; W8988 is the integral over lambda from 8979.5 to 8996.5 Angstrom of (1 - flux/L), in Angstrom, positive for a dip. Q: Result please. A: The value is -0.3 Angstrom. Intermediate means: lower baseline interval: 3.94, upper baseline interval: 3.87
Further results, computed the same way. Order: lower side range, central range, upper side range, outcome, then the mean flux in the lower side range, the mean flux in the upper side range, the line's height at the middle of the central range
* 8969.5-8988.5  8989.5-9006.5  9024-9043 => 0.5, 4.06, 3.81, 3.97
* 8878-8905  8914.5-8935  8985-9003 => -0.5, 3.93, 3.87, 3.91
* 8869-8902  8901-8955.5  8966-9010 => -0.6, 3.93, 3.94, 3.94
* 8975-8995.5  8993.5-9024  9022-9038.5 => -0.2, 3.97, 3.8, 3.88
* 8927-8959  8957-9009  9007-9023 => 0.3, 3.97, 3.95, 3.96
